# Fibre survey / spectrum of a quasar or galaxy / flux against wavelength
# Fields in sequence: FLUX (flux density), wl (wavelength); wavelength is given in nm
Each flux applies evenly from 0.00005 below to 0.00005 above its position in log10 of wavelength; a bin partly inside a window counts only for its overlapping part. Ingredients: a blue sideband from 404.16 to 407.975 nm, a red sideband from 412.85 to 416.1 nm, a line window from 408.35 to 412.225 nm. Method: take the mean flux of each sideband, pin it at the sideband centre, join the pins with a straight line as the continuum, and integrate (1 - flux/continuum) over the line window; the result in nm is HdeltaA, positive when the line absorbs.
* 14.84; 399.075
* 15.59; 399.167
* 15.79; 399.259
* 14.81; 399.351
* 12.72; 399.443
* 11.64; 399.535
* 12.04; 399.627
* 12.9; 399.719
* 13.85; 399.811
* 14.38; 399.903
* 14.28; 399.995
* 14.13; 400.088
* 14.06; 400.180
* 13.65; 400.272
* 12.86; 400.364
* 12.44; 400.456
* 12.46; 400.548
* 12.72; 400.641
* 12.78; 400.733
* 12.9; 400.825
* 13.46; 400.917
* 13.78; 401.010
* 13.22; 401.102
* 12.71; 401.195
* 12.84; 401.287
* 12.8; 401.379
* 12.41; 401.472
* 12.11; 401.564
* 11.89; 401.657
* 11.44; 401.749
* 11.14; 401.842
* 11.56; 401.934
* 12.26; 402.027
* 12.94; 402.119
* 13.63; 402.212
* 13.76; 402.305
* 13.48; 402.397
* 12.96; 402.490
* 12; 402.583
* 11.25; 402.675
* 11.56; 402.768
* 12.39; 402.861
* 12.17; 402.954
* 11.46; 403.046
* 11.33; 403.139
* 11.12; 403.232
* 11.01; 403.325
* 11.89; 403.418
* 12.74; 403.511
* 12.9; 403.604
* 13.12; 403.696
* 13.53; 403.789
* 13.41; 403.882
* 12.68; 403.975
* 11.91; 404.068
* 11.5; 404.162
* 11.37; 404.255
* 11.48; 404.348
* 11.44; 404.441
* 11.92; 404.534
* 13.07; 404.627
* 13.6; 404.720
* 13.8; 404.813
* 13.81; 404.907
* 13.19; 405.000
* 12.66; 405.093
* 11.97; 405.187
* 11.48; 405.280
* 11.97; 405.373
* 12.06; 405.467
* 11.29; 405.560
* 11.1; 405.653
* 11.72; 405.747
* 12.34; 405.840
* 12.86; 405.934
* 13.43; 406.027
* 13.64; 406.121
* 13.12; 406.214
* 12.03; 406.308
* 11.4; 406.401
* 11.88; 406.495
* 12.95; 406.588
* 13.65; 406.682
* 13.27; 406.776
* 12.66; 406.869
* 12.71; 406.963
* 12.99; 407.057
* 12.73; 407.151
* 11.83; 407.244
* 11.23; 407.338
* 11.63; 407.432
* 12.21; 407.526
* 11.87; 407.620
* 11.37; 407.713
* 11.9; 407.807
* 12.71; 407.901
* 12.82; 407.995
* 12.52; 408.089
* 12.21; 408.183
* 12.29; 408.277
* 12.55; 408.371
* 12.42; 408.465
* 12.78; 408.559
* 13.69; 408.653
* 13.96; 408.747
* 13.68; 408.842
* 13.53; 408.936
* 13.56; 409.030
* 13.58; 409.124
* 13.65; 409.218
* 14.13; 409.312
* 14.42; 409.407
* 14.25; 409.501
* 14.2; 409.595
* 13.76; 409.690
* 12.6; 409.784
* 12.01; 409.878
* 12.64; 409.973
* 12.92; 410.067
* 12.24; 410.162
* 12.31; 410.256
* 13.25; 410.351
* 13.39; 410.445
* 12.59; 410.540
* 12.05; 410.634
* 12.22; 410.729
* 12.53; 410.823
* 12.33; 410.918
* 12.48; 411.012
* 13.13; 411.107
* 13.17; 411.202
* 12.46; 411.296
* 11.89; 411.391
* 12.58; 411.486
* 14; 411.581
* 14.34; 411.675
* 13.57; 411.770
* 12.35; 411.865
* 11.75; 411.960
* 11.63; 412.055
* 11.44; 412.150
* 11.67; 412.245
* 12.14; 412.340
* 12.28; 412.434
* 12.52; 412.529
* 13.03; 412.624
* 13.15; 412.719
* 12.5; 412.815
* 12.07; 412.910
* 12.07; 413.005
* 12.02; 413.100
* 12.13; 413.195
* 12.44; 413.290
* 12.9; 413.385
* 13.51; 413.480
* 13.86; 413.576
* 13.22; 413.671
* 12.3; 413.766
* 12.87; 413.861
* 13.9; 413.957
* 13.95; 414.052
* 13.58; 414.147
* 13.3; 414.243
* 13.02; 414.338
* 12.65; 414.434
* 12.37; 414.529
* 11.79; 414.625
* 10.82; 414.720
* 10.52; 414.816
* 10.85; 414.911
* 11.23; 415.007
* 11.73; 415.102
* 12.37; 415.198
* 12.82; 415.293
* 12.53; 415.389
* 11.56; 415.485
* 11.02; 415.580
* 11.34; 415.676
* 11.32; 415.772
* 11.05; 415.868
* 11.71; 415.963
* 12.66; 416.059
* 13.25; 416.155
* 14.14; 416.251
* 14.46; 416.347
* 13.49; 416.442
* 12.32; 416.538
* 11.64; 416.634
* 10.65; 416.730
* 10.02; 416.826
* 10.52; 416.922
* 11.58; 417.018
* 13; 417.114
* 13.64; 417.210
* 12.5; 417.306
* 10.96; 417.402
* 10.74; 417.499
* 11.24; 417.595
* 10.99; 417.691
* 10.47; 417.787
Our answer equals -0.21 nm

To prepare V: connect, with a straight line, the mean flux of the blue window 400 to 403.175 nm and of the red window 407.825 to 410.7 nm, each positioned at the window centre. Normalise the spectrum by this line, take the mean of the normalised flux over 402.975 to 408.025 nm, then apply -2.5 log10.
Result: 0.045 mag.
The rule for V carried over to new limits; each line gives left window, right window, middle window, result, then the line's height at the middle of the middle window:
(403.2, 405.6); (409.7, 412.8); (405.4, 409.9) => -0.023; 12.5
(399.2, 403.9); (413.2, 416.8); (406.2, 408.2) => 0.023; 12.6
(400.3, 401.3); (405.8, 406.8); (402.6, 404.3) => 0.068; 12.9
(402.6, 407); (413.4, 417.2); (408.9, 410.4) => -0.085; 12.3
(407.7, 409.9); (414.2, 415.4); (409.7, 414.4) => -0.017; 12.5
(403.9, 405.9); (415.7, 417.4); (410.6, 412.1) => -0.040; 12.2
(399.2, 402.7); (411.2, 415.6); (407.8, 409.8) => -0.052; 12.7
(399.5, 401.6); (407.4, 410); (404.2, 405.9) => 0.067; 13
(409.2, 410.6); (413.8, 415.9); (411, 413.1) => 0.017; 12.7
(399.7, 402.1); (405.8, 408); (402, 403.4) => 0.048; 12.8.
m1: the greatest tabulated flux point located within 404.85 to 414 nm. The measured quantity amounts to 14.42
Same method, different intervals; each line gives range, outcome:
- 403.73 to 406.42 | 13.81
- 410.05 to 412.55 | 14.34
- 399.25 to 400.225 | 15.79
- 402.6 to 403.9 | 13.53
